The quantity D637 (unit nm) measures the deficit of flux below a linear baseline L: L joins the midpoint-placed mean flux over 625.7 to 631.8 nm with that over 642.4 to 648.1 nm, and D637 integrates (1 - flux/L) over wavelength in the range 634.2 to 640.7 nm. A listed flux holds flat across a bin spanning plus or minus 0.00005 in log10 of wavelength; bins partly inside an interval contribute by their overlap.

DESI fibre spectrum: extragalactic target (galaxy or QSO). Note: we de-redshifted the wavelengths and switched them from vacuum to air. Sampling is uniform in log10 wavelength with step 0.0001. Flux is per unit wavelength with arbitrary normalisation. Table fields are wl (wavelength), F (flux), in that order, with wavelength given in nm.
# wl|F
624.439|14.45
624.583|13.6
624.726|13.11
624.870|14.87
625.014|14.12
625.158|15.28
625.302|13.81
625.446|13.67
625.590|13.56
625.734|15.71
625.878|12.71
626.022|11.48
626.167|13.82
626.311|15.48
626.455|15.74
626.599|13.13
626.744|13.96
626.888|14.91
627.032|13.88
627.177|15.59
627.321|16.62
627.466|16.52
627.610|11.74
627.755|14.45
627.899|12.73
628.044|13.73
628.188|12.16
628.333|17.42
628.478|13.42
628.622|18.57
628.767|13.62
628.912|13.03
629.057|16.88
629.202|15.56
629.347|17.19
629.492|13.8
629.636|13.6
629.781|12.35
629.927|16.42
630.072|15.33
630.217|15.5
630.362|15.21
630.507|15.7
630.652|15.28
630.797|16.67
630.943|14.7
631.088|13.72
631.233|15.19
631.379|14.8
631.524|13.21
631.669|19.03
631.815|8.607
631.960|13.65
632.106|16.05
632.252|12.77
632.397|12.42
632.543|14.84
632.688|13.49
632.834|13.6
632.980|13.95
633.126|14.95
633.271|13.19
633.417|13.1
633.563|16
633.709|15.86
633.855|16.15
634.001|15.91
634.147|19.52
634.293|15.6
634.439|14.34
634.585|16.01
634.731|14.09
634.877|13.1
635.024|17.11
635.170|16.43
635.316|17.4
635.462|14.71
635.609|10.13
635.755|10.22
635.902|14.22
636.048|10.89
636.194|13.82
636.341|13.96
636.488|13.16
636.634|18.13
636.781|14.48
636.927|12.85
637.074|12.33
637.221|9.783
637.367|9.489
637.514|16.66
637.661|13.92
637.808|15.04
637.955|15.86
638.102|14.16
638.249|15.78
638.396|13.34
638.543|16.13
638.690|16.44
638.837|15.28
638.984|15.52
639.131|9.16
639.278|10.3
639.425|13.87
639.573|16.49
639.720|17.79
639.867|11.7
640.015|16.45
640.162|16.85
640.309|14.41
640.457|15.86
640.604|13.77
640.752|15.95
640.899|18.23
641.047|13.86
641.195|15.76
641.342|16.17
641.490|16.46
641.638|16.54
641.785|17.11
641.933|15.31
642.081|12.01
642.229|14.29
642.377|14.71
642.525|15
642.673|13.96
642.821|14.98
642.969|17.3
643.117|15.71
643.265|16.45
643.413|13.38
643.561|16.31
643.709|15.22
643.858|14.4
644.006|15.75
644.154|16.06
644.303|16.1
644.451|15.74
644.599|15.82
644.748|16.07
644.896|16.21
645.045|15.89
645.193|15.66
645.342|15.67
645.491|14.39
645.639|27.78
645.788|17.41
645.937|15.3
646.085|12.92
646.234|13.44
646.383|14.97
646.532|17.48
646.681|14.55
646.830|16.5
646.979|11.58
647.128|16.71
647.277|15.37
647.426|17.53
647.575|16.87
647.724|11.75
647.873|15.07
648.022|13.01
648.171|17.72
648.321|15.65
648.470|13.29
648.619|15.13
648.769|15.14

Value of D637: 0.40 nm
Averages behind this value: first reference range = 14.7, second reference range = 15.6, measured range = 14.3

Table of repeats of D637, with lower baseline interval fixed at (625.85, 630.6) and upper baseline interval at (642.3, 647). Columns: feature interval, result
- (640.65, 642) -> -0.05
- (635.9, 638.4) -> 0.24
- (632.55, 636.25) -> 0.12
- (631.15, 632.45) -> 0.08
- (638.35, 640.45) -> 0.11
